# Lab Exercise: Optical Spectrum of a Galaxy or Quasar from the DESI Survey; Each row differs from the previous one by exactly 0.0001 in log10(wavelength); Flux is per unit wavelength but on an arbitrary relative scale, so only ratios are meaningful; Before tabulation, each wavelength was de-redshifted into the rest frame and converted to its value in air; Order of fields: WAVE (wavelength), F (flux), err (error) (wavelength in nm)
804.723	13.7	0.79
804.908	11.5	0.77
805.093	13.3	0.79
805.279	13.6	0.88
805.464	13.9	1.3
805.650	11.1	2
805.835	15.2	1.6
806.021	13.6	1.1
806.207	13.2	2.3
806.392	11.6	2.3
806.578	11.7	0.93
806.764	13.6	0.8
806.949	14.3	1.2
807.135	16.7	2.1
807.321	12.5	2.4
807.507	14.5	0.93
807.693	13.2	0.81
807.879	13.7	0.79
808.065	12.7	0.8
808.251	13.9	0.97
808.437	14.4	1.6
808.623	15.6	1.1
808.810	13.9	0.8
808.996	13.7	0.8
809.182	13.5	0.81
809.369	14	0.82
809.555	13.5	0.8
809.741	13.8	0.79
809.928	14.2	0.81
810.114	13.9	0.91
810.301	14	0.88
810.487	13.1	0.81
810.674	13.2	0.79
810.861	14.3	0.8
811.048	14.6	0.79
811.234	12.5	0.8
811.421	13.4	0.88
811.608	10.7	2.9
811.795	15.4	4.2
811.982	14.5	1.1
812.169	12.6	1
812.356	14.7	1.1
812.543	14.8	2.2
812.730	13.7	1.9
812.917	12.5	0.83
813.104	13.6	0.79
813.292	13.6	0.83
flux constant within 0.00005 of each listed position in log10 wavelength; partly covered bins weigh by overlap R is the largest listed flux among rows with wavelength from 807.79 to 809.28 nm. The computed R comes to 15.6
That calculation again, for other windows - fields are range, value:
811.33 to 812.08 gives 15.4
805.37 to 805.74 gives 13.9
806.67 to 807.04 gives 14.3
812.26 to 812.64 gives 14.8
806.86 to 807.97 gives 16.7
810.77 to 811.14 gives 14.6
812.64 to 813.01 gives 13.7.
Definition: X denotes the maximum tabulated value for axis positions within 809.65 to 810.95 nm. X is 14.3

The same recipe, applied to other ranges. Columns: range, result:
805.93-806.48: 13.6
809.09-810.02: 14.2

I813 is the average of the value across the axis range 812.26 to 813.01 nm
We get 13.9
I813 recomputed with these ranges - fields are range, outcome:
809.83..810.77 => 13.7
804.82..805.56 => 13.1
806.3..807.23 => 13.6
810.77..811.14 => 14.4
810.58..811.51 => 13.6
